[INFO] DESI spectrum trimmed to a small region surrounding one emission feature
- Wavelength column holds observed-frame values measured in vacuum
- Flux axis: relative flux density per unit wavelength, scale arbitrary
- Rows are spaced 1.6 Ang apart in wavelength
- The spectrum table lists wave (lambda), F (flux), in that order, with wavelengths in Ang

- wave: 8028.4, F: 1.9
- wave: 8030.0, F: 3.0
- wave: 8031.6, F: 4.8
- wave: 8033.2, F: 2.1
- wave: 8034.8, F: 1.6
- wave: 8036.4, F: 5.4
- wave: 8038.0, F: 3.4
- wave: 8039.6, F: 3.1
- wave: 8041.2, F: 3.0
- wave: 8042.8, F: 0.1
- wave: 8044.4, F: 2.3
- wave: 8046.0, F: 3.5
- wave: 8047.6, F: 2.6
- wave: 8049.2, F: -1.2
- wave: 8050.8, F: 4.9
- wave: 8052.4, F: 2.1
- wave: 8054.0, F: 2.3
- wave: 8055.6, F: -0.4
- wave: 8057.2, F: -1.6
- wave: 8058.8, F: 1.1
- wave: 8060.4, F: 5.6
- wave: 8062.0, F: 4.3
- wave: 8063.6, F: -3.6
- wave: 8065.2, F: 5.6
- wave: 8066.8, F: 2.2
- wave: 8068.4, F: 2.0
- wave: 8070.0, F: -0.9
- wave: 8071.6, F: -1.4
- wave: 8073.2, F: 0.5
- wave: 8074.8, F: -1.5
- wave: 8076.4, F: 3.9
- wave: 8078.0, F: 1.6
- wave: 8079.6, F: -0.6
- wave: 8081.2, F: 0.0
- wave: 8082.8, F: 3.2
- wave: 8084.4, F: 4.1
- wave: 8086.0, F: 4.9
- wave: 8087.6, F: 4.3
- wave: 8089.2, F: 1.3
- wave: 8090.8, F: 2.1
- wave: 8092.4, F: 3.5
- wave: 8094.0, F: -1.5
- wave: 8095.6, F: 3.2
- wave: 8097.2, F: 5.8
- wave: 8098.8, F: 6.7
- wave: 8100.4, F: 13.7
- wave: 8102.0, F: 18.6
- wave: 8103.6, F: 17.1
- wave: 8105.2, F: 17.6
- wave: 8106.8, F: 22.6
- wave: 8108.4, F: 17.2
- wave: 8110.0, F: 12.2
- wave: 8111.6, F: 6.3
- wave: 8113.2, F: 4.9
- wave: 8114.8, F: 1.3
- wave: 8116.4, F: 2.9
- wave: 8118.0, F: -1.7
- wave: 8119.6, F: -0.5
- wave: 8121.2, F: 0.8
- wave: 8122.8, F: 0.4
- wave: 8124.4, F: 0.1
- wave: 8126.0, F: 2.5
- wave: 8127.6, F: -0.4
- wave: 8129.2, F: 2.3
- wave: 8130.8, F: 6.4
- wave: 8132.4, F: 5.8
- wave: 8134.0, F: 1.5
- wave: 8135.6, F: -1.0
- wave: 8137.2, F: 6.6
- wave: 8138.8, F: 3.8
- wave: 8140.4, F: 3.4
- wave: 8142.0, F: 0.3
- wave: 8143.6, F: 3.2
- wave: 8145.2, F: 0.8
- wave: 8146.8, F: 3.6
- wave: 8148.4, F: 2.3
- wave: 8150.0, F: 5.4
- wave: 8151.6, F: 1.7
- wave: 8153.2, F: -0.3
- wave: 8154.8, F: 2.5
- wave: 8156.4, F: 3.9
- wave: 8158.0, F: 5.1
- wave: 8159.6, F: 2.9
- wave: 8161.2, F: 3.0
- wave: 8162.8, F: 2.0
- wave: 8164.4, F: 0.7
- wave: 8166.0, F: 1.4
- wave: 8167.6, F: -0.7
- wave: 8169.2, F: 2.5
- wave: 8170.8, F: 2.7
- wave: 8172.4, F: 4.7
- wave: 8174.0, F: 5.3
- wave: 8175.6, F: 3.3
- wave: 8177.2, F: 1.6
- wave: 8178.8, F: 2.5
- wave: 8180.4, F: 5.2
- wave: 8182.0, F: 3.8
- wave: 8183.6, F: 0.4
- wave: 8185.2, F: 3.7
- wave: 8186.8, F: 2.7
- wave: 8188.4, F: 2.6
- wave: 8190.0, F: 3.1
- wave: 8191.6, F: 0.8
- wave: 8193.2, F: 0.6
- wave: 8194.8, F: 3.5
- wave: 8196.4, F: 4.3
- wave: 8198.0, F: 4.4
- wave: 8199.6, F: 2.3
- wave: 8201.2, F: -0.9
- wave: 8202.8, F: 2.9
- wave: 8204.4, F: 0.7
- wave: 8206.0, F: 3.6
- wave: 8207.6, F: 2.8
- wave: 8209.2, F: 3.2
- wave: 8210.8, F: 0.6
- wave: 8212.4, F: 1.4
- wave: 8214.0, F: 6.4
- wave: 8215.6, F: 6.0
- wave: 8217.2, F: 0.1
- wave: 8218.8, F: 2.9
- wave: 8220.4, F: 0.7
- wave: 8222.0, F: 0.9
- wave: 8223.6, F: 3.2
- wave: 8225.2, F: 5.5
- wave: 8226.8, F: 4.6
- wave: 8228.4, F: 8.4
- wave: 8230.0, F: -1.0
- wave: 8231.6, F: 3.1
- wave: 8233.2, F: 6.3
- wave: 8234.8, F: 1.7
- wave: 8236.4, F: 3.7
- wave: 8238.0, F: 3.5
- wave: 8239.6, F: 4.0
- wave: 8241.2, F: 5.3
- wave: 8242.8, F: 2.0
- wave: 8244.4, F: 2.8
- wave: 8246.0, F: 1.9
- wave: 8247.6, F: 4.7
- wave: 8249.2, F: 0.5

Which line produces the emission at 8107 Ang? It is [O II]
